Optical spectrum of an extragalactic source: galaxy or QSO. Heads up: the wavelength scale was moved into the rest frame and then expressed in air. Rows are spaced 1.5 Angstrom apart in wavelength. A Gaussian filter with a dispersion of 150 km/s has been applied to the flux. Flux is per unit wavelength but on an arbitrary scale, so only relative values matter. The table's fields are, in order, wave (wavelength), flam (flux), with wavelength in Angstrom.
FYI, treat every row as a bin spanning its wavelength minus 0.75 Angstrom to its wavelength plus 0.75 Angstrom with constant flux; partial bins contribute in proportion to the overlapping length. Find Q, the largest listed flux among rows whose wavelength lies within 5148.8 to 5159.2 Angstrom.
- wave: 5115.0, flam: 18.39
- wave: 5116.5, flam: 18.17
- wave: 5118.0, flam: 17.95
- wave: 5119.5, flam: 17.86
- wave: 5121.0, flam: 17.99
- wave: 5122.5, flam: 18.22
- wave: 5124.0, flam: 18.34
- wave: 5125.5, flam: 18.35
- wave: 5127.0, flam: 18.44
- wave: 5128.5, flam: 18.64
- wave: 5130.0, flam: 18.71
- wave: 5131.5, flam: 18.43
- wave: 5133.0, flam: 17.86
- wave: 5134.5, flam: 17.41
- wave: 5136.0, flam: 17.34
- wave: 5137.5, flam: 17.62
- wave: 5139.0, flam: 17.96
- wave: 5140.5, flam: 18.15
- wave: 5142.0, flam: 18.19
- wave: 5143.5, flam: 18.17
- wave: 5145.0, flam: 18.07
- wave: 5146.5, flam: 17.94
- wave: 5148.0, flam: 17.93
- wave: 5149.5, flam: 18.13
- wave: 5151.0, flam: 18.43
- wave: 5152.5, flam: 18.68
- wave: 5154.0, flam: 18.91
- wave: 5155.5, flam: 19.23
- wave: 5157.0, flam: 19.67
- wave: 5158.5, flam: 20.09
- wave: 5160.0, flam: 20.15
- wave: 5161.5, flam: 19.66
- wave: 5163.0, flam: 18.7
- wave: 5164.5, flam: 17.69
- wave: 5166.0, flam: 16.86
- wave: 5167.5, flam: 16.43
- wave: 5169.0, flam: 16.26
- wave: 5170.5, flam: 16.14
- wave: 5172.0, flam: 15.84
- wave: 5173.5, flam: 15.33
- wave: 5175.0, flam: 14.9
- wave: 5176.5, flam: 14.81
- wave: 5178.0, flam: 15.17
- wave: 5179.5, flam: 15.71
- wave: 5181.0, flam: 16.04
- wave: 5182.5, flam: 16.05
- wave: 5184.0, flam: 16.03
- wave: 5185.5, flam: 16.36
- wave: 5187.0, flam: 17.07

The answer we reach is 20.09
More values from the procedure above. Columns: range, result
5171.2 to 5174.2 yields 15.84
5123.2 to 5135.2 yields 18.71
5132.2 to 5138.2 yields 17.86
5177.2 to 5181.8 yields 16.04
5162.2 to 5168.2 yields 18.7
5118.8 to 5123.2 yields 18.22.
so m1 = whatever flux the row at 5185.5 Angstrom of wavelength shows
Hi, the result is 16.36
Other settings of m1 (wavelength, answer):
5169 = 16.26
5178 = 15.17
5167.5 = 16.43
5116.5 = 18.17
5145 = 18.07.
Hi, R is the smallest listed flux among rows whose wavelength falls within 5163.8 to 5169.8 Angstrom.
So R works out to 16.26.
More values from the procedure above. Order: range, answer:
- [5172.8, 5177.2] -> 14.81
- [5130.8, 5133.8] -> 17.86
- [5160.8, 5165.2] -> 17.69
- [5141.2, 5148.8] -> 17.93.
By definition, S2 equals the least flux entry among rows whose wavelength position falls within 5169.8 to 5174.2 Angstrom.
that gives 15.33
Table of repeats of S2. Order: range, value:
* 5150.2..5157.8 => 18.43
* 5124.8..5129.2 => 18.35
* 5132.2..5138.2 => 17.34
